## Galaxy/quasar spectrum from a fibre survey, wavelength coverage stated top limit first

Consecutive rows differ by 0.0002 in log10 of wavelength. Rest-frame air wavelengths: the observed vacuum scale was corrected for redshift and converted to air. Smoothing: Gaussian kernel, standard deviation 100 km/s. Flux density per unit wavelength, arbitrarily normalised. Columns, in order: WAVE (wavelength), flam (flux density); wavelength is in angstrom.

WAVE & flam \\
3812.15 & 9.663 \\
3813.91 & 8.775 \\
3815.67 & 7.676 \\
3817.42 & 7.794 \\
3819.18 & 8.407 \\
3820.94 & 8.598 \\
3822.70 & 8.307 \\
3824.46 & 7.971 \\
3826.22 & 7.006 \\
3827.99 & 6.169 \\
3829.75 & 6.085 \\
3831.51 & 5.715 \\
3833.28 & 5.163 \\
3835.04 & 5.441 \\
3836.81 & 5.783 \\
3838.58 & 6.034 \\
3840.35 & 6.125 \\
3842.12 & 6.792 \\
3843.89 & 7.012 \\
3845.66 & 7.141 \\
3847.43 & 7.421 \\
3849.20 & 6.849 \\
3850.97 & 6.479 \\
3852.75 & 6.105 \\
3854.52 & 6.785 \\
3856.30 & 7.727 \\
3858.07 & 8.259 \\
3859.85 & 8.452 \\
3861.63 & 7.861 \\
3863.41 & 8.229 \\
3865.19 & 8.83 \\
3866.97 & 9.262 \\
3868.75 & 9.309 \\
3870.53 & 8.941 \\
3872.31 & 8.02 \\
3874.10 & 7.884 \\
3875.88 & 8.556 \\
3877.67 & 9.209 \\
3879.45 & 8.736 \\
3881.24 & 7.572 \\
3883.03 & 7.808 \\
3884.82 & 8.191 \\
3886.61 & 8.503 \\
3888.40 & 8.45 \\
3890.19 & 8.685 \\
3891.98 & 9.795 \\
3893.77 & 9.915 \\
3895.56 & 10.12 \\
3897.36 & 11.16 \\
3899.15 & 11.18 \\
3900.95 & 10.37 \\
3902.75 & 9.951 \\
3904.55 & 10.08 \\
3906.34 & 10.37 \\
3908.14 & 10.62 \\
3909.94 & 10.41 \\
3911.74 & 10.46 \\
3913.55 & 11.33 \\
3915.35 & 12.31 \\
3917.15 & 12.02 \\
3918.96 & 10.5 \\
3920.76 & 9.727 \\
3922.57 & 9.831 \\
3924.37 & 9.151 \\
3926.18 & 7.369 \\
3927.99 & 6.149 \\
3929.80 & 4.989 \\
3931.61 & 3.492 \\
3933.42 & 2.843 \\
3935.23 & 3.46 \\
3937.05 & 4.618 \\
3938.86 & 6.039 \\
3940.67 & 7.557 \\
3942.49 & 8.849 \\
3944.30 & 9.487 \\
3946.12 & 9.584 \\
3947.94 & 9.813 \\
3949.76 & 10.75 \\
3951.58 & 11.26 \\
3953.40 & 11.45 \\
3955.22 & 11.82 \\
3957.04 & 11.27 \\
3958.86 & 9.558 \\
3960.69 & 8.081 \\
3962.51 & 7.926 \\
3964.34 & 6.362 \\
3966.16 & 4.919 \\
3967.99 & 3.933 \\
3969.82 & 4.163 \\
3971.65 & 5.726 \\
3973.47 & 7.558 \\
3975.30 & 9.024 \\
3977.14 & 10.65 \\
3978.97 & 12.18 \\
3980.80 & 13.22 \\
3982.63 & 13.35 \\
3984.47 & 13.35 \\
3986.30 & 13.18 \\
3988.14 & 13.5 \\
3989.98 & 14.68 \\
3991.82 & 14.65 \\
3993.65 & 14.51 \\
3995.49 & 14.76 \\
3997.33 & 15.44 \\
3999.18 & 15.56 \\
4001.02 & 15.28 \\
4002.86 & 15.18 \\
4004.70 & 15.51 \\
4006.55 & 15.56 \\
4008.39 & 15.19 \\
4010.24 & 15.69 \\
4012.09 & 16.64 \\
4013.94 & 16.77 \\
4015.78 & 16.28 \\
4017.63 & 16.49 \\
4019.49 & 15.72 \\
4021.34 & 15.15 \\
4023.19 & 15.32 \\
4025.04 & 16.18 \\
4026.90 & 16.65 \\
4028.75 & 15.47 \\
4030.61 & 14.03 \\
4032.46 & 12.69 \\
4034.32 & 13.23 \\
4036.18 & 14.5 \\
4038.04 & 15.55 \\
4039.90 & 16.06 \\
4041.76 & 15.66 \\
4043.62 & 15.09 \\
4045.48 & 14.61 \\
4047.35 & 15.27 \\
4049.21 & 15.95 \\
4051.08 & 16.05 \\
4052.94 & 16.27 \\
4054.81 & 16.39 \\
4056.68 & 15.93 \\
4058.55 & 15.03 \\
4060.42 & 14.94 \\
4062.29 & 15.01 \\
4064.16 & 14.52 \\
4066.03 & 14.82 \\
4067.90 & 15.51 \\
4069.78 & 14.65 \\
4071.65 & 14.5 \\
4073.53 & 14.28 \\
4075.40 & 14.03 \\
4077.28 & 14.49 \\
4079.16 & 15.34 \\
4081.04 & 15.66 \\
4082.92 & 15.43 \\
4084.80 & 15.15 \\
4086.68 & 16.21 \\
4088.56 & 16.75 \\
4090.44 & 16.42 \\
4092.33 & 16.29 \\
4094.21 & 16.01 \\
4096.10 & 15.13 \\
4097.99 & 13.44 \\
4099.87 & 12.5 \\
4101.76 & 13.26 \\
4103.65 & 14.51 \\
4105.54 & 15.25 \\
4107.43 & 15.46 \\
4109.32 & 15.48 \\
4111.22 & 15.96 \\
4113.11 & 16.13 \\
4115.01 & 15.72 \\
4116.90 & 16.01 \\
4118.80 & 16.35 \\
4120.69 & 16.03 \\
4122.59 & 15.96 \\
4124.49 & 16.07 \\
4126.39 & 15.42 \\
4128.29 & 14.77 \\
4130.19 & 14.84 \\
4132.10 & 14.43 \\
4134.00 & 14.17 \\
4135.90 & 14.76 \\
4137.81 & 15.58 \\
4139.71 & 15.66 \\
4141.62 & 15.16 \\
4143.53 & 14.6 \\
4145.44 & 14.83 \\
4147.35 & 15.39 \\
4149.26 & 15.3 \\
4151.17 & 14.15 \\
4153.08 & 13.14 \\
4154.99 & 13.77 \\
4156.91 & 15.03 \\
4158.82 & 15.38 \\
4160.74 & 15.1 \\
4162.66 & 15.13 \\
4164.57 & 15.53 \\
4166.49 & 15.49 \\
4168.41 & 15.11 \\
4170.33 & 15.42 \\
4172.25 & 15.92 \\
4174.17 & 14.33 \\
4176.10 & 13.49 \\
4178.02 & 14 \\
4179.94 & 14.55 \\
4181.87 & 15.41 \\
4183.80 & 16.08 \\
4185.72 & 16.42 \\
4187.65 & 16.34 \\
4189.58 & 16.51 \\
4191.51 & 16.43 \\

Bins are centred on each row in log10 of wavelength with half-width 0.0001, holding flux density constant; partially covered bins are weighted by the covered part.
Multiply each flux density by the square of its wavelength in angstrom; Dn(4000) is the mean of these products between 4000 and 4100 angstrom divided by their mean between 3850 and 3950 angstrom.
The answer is 1.92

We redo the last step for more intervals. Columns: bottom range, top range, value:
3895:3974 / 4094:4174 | 1.94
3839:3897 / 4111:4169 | 2.14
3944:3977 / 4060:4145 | 1.91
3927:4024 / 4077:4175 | 1.47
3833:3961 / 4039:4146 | 1.98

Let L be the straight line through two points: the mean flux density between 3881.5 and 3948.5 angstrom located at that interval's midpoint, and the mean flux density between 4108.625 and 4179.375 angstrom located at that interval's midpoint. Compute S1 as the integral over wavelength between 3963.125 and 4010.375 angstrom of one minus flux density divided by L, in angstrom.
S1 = -4.8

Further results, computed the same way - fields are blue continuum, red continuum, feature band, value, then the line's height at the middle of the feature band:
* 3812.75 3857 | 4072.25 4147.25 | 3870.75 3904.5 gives -2.3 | 8.53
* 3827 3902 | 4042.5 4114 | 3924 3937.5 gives 6.7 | 10.2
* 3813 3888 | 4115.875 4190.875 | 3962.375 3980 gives 5.6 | 10.6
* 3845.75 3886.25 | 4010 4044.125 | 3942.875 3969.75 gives 7.2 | 12.2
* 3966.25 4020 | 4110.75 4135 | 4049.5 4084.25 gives -1.7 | 14.5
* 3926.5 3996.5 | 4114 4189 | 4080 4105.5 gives -3.5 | 13.3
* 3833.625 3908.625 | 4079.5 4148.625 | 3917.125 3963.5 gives 9.1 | 10.3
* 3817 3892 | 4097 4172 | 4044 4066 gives -4.2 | 12.9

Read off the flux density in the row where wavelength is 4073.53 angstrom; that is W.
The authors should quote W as 14.28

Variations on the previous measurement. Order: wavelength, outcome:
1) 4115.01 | 15.72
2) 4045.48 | 14.61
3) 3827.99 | 6.169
